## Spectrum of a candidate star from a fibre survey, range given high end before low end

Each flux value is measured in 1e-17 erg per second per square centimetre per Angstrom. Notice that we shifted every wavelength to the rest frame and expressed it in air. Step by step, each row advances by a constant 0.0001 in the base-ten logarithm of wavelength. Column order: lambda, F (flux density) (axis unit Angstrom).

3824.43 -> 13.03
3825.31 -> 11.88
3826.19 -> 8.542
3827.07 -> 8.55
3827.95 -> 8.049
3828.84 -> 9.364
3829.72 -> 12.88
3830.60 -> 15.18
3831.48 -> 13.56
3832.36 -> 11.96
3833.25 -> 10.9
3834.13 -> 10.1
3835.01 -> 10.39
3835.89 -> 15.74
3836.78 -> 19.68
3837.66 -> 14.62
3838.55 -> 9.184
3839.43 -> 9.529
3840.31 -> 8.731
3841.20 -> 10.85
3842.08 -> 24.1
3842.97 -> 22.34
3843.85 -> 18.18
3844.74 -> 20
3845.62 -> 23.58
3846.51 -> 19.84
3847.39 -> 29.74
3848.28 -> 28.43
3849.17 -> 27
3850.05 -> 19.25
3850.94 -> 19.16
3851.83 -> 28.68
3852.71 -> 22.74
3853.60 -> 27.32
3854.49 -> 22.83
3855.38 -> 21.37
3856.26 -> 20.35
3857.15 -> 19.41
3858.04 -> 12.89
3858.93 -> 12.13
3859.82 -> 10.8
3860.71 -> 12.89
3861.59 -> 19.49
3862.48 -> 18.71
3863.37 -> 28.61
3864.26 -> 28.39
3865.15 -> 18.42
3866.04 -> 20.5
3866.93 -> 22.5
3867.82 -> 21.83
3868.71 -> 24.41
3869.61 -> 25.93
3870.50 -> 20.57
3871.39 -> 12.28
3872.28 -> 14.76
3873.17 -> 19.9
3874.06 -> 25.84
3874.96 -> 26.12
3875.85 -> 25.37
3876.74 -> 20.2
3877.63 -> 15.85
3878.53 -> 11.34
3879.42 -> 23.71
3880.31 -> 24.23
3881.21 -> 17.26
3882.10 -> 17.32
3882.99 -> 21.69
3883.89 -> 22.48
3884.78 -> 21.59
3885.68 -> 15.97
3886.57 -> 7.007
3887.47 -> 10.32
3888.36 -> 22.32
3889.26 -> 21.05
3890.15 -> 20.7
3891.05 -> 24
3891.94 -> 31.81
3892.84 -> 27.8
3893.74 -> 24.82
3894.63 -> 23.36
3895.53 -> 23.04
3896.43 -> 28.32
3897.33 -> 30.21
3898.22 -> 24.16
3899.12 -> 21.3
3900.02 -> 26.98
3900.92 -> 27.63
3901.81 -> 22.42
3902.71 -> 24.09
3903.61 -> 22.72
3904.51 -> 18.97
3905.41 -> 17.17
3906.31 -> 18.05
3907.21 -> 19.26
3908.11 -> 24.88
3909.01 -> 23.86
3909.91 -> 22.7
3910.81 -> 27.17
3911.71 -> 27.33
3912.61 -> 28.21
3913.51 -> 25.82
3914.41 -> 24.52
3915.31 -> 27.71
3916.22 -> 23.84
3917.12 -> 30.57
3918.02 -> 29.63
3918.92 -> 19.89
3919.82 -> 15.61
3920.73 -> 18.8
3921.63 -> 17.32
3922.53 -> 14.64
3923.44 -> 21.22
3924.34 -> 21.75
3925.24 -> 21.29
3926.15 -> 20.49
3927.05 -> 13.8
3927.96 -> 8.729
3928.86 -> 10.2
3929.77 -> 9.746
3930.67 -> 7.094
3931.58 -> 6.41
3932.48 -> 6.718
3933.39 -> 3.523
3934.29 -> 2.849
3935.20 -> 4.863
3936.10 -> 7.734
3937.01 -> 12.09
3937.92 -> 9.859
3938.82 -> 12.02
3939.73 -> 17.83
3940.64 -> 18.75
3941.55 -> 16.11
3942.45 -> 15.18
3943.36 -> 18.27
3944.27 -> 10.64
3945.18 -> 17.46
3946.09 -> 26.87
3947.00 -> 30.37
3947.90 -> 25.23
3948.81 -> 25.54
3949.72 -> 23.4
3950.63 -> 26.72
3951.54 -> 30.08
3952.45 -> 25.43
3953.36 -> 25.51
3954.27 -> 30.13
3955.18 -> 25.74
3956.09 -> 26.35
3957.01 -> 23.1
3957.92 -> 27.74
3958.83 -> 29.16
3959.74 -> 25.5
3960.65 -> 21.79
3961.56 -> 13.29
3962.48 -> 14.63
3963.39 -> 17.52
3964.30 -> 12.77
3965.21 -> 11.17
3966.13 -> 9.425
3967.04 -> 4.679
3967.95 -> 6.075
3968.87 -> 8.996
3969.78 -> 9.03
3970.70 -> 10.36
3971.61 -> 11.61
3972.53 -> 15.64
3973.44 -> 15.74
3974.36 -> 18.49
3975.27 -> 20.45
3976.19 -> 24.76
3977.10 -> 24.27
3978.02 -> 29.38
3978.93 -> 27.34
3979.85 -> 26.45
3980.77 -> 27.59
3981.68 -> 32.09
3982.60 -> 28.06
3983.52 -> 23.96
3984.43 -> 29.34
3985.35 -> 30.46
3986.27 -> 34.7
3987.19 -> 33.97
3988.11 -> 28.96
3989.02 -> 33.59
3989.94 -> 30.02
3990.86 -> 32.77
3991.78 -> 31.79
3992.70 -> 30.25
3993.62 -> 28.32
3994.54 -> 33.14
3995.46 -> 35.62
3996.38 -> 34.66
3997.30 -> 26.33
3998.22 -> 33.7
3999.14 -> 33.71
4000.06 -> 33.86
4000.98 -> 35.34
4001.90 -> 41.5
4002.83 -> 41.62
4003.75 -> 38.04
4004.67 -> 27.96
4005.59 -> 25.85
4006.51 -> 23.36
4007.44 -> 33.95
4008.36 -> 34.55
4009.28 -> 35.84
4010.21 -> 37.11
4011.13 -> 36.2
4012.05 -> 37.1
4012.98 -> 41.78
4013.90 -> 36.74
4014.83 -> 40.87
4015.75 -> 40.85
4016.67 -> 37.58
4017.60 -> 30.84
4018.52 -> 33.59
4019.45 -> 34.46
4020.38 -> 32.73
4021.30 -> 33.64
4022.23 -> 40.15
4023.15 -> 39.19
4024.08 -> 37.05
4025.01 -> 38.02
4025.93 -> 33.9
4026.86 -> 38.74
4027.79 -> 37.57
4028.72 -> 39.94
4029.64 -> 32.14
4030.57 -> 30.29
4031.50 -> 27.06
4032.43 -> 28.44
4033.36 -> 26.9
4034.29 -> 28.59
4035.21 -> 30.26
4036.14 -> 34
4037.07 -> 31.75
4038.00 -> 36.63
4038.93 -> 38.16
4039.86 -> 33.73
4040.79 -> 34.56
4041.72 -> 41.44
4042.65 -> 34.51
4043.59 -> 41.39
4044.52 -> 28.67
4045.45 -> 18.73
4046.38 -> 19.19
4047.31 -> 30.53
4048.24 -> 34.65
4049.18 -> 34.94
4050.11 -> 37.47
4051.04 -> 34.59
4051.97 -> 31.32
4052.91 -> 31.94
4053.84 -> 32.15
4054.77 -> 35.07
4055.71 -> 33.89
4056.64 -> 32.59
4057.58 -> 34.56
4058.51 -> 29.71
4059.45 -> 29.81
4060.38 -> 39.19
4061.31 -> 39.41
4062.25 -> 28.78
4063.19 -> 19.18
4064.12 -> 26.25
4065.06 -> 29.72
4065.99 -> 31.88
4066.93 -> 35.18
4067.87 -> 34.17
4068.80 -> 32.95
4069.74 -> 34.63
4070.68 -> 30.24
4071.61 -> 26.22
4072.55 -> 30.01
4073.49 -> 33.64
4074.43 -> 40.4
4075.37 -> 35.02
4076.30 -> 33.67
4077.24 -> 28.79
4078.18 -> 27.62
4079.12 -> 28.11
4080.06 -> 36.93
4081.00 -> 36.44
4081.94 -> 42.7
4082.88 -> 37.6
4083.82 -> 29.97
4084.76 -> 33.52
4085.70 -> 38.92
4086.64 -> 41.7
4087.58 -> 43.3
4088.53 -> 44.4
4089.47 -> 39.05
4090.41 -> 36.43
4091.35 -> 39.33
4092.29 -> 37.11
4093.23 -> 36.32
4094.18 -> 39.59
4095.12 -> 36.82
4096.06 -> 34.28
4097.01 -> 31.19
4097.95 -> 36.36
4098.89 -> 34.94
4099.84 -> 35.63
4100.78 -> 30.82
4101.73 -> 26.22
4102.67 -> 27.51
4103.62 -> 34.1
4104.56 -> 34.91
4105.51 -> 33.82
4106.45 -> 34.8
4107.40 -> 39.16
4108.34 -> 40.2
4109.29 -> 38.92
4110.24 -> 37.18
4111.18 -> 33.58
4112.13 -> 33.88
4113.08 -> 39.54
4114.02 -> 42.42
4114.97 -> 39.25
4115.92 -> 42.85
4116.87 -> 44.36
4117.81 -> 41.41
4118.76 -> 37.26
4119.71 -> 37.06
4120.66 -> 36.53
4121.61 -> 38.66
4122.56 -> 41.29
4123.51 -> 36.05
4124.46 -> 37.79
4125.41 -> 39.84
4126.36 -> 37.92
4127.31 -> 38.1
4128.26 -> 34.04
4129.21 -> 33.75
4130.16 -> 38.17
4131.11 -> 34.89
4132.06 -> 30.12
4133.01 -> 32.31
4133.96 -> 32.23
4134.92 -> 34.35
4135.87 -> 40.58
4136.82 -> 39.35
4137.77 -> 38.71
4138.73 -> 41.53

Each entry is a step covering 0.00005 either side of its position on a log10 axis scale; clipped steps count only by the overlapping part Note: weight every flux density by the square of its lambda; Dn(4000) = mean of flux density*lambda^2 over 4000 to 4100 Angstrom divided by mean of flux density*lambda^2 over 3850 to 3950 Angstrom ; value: 1.87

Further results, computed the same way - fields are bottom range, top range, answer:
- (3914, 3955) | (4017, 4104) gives 2.00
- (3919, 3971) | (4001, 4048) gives 2.13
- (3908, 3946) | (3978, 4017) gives 2.00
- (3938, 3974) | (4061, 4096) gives 1.95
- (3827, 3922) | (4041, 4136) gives 1.90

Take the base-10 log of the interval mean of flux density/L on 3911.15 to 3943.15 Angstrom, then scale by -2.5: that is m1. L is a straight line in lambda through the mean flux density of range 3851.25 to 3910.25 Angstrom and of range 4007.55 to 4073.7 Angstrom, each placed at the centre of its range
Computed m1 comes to 0.44 mag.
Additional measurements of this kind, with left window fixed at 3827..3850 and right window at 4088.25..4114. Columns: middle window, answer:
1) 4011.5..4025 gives -0.240 mag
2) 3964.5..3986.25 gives 0.330 mag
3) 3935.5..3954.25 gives 0.213 mag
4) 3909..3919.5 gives -0.190 mag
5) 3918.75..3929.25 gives 0.307 mag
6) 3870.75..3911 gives -0.081 mag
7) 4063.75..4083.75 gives 0.028 mag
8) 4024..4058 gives -0.060 mag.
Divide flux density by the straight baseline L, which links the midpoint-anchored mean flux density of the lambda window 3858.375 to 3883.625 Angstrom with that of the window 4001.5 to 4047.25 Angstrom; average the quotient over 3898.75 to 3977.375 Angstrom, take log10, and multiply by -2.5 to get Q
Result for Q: 0.35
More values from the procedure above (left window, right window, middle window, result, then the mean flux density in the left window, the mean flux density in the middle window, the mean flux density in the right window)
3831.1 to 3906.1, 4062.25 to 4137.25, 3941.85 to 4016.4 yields 0.052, 20.2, 26.4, 35.5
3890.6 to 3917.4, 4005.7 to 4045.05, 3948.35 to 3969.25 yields 0.394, 24.7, 20.2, 34.8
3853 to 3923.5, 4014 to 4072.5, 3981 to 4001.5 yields -0.081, 21.6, 31.6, 33.2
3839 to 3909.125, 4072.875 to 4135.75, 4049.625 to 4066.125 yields 0.036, 21.1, 32.1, 36.3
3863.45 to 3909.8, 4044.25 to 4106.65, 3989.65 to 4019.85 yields -0.178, 21.7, 34.2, 33.4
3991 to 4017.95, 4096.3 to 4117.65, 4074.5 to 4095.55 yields -0.027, 34.4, 36.6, 36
